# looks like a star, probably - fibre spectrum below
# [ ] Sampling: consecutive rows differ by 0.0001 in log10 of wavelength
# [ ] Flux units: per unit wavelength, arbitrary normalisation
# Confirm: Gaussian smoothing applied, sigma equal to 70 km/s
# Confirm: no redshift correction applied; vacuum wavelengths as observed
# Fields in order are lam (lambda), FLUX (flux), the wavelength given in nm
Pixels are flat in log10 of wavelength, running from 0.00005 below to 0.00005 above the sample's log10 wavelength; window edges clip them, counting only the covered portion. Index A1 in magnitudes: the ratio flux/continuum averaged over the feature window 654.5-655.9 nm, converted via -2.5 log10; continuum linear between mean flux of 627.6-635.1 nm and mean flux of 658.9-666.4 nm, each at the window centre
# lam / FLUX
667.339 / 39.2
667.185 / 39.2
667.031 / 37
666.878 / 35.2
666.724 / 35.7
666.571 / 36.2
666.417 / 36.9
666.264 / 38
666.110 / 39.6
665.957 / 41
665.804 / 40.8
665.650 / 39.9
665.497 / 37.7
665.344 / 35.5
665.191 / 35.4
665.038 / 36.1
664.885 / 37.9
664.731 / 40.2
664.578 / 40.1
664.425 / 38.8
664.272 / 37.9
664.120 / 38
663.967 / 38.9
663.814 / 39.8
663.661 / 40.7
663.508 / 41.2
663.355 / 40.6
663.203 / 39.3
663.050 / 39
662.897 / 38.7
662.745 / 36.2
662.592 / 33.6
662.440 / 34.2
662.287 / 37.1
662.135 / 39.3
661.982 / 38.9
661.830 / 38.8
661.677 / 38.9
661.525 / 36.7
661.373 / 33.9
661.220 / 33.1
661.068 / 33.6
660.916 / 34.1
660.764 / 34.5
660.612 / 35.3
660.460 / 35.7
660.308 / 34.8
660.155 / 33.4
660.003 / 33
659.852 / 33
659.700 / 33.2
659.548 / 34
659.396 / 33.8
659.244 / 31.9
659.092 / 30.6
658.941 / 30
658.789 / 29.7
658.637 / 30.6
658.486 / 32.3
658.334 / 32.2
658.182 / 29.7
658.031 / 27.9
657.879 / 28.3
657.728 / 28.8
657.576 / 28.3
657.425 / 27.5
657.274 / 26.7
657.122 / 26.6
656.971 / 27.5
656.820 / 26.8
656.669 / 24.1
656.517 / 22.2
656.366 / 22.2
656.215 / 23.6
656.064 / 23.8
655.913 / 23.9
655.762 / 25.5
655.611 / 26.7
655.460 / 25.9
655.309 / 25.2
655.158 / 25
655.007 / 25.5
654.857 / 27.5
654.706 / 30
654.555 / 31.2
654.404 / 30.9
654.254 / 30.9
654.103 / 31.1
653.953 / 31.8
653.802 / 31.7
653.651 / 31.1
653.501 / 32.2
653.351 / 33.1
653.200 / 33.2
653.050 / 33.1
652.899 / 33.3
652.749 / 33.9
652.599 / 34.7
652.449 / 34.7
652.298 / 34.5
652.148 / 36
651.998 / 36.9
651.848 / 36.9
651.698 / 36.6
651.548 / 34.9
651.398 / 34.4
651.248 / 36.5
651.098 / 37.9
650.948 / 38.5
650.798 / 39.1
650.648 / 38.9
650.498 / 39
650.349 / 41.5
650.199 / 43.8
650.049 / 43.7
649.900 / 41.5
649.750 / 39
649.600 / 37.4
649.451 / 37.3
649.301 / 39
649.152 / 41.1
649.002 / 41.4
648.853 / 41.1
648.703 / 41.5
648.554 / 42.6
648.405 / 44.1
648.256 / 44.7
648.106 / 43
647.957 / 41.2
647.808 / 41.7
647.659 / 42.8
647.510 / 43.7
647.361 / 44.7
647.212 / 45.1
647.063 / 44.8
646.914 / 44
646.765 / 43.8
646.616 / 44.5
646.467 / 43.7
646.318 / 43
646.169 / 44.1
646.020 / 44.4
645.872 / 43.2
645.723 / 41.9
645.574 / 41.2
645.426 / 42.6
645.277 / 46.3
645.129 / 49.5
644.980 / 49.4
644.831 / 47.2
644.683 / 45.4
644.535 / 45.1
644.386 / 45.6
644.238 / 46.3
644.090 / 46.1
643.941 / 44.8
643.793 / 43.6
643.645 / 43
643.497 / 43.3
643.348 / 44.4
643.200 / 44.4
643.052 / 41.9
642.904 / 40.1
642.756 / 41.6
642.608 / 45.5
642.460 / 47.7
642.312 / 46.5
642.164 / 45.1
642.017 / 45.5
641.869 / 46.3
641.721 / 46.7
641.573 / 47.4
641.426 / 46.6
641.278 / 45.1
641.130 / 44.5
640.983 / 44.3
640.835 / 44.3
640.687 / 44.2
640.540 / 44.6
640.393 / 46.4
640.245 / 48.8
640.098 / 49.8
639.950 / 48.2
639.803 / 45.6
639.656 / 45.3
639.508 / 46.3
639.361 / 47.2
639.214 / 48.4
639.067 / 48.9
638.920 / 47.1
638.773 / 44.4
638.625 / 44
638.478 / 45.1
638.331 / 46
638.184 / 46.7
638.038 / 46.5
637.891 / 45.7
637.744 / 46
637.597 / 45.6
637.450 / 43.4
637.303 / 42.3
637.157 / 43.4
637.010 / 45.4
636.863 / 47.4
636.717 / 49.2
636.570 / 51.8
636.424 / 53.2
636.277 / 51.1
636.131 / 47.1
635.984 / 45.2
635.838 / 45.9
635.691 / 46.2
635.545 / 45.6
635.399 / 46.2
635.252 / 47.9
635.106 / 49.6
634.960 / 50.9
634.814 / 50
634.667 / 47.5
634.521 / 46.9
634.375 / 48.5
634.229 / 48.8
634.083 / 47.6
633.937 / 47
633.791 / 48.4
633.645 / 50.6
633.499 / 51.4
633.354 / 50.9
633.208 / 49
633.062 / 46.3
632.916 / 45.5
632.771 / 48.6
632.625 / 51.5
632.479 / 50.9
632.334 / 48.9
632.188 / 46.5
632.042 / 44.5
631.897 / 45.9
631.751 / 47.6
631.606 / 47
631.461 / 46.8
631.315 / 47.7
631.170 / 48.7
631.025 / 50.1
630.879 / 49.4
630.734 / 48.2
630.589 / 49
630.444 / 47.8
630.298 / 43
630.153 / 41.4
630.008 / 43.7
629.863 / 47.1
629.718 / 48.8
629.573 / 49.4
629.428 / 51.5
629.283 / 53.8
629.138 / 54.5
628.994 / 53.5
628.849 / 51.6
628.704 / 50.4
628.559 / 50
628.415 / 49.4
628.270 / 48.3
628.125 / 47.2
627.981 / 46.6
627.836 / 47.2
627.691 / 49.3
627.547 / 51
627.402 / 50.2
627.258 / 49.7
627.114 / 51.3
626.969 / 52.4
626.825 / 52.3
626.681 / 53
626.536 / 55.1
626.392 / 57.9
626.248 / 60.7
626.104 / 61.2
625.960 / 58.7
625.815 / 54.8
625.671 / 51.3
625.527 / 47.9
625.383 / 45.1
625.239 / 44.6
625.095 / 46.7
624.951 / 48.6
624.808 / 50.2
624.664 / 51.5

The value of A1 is 0.424 mag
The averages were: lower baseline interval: 48.5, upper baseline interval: 36.7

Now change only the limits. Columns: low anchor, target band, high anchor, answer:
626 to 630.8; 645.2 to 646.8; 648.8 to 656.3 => -0.14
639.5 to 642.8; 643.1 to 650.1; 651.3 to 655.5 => -0.10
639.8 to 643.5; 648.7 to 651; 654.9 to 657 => -0.20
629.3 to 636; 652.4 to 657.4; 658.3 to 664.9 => 0.33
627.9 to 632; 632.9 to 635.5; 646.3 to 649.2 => -0.03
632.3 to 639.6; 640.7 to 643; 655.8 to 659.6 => -0.07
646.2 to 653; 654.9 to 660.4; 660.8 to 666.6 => 0.33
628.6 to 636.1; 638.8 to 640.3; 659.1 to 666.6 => -0.04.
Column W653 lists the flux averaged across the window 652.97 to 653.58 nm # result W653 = 32.9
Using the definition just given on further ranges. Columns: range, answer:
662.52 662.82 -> 34.9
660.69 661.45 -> 33.9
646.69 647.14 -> 44.2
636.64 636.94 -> 48.3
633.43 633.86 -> 50.1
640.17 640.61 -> 46.7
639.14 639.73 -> 46.8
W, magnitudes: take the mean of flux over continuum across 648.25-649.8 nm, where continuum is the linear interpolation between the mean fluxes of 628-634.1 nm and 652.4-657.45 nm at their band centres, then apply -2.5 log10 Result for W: -0.21 mag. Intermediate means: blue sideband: 48.6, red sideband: 28.6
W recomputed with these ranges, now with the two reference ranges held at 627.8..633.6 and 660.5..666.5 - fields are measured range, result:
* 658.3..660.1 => 0.216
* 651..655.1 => 0.236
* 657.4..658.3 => 0.350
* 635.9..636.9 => -0.062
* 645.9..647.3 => -0.021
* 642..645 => -0.013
